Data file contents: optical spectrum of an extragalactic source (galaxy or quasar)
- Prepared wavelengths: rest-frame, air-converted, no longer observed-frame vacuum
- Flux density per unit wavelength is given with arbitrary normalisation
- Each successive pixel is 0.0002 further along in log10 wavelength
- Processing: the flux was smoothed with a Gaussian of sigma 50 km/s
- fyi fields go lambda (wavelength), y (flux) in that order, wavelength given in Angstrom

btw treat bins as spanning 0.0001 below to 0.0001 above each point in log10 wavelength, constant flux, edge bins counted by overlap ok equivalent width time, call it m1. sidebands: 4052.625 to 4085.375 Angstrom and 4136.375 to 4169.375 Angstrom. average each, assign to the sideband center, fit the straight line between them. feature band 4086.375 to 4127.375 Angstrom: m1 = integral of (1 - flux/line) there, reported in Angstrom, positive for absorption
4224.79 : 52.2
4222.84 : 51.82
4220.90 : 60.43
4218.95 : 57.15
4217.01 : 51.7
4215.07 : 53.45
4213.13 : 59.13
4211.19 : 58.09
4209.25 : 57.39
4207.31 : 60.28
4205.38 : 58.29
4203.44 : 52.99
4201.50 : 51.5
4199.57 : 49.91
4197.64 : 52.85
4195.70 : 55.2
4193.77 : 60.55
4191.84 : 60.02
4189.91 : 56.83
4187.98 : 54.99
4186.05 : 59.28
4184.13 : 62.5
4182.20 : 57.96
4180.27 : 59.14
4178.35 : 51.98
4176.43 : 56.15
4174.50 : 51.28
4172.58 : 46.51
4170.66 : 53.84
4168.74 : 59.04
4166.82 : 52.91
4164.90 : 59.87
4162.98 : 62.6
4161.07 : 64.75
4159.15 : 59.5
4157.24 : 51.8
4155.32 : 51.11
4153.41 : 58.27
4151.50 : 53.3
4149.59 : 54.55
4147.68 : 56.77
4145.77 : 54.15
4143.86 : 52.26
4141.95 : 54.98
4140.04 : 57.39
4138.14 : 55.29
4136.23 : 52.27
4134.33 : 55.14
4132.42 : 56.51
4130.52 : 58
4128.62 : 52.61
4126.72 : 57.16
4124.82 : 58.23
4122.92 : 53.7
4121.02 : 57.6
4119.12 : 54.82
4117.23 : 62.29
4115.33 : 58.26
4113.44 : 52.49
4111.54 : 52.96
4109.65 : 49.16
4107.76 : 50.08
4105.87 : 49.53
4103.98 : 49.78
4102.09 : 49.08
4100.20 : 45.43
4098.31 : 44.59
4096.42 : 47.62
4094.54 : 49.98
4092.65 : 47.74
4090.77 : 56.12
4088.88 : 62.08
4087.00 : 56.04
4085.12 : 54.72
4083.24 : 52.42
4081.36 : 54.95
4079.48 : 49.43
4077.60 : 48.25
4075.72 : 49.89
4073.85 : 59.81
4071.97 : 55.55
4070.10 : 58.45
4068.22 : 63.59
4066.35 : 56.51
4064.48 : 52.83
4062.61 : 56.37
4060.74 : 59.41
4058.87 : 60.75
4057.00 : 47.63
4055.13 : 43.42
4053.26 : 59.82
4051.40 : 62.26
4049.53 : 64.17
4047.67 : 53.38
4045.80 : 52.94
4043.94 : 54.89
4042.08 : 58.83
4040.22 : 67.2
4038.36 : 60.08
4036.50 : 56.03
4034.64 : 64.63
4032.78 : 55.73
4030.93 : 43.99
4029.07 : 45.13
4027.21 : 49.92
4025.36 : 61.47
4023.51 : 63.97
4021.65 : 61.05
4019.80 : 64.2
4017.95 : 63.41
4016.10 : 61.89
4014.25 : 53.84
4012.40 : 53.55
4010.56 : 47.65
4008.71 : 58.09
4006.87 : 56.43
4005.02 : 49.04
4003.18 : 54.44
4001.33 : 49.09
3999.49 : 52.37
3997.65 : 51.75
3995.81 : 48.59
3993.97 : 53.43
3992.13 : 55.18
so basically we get 1.8 Angstrom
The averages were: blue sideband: 54.6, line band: 52.9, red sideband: 56.3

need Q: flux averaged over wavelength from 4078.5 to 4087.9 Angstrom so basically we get 53.5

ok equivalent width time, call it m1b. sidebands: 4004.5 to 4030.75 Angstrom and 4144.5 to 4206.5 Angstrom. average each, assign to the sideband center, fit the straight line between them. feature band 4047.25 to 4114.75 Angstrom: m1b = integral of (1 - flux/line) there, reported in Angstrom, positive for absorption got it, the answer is 3.1 Angstrom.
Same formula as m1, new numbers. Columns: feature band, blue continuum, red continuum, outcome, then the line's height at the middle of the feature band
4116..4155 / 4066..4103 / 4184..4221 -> -0.9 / 54.5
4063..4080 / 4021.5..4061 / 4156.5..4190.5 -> 0.4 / 56.6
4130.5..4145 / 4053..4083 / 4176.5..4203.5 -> 0.1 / 55.5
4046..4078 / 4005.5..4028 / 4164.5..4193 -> 0.7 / 57.4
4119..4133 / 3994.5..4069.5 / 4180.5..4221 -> 0.1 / 56.4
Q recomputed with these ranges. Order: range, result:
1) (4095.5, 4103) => 46.6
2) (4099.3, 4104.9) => 48.1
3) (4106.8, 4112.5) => 50.7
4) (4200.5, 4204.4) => 52.2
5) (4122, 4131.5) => 56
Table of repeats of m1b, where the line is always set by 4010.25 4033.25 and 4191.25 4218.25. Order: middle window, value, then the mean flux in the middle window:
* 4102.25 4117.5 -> 0.9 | 52.5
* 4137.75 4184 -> 0.1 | 55.8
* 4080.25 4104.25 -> 1.9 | 51.6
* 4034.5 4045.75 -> -0.7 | 59.4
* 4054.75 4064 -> 0.3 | 54.1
